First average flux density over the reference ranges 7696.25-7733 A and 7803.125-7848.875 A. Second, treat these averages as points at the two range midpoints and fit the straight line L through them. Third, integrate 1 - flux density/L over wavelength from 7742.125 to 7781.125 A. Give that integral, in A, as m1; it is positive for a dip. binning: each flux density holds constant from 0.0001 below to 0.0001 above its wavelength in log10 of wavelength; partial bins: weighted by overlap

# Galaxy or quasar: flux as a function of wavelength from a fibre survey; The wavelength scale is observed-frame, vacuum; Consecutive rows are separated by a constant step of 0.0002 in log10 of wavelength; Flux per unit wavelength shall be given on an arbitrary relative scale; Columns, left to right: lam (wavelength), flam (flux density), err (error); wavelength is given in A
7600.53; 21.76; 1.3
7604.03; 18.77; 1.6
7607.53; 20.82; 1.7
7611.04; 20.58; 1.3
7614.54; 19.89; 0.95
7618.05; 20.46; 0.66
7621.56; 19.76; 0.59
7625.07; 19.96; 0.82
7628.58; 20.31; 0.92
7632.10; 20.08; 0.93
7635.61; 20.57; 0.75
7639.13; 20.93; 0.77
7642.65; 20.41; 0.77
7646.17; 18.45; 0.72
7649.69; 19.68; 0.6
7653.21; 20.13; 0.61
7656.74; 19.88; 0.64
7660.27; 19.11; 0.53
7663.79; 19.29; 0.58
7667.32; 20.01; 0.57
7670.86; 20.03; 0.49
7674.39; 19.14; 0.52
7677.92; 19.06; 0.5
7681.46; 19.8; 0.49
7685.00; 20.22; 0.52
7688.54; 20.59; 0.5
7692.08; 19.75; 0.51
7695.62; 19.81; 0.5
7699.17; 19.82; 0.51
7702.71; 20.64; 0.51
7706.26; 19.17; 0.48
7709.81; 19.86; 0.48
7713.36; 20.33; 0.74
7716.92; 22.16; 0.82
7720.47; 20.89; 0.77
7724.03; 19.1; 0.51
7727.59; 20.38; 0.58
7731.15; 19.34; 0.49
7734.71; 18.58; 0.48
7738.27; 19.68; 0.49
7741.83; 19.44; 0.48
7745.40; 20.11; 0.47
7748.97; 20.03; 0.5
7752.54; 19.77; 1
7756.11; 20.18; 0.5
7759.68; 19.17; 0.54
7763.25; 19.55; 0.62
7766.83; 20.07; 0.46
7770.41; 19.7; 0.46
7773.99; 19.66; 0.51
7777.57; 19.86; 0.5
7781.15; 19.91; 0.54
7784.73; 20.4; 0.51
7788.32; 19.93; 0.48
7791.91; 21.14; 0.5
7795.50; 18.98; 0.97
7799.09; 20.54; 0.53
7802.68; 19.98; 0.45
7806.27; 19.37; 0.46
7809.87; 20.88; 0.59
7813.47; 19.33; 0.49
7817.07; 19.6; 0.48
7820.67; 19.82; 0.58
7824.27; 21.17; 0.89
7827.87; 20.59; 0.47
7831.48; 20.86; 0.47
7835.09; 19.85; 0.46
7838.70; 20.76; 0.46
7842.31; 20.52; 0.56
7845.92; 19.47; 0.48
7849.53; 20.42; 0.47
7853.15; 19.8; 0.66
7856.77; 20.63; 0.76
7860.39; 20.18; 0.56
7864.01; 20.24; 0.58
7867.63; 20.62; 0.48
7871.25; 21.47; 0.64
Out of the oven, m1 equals 0.7 A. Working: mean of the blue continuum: 20.2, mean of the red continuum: 20.2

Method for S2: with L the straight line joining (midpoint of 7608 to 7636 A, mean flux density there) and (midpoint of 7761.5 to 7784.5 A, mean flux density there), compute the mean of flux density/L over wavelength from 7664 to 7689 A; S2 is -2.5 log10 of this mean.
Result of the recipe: 0.02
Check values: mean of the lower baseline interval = 20.2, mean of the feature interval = 19.8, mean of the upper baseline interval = 19.8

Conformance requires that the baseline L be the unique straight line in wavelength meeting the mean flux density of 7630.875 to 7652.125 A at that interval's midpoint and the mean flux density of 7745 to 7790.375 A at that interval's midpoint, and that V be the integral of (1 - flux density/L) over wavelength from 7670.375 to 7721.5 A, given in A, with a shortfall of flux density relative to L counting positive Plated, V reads -0.3 A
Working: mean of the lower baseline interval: 20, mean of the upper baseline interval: 19.9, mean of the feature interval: 20.1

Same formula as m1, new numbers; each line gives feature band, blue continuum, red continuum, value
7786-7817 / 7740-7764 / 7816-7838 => 0.24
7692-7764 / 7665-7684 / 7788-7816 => -0.43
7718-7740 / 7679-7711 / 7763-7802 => 0.24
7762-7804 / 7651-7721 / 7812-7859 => 0.31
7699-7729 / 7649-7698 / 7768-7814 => -0.68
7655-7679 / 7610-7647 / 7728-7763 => 0.56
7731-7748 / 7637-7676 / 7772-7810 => 0.38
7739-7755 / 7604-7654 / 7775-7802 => 0.20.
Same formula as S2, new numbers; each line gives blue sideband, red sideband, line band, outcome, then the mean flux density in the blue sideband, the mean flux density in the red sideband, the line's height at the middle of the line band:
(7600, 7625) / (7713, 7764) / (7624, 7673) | 0.01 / 20.2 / 19.9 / 20.1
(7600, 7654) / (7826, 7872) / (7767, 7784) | 0.02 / 20.1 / 20.4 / 20.3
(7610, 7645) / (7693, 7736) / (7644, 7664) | 0.04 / 20.3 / 20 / 20.2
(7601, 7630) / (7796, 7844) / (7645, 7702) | 0.02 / 20.1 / 20.2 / 20.2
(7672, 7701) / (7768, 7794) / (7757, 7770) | 0.02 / 19.8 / 20.1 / 20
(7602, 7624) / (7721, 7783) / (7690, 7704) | -0.01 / 20.1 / 19.7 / 19.8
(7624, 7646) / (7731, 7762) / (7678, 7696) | 0.00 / 20.2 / 19.6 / 19.9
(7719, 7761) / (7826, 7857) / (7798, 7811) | 0.00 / 19.7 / 20.3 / 20.1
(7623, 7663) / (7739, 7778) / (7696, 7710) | 0.00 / 19.9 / 19.8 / 19.9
